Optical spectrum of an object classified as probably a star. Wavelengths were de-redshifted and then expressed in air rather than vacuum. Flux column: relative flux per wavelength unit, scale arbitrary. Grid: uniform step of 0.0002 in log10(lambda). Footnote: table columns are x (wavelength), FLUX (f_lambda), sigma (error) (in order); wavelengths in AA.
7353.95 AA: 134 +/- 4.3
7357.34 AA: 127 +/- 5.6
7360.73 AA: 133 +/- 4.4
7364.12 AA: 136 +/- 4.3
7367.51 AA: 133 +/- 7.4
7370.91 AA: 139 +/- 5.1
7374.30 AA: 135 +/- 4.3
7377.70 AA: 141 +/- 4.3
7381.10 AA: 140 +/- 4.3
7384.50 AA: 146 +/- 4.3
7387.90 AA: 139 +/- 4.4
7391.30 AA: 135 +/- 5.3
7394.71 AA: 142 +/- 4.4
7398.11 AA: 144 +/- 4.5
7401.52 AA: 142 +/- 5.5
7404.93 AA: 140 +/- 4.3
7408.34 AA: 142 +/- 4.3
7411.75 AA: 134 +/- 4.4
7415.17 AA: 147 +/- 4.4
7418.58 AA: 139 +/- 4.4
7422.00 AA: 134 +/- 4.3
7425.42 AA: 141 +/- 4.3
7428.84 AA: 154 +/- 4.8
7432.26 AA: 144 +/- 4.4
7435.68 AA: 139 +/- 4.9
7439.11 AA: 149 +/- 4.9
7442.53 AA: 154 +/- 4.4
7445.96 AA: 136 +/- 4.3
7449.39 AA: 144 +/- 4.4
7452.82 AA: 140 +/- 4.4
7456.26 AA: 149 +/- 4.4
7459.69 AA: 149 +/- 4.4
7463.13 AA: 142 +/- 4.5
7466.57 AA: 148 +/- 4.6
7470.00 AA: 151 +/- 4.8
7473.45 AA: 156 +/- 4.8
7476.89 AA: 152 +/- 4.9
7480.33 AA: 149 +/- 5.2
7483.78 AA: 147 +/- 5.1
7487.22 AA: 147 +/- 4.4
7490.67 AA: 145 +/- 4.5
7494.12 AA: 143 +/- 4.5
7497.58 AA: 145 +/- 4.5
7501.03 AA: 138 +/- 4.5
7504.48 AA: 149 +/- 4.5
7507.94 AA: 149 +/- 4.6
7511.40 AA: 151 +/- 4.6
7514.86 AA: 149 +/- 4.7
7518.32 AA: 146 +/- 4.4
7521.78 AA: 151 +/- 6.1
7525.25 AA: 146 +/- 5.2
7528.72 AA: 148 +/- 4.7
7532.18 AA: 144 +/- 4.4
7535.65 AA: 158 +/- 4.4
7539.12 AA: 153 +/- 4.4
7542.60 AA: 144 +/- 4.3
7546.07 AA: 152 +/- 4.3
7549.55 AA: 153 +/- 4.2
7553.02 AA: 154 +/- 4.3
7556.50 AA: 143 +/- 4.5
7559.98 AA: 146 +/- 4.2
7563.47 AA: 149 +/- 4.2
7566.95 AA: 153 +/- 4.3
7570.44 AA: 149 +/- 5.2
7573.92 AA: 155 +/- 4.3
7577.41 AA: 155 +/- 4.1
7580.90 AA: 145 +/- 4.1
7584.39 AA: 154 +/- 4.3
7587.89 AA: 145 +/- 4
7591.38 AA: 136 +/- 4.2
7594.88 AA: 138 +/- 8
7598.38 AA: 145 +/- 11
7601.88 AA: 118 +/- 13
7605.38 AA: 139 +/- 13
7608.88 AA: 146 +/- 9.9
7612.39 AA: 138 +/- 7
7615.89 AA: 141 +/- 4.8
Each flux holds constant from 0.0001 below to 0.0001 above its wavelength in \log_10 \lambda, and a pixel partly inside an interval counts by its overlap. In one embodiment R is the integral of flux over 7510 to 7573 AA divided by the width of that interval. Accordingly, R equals 149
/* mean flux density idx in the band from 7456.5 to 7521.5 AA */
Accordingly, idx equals 148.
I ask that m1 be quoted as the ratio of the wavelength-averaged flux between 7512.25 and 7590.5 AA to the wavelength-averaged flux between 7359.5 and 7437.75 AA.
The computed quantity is 1.07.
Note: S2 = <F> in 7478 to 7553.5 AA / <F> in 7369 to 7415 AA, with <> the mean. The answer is 1.06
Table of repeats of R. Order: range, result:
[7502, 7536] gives 149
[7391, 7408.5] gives 141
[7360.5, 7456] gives 141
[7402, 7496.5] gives 145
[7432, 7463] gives 145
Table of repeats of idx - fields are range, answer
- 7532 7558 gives 151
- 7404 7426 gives 139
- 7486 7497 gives 145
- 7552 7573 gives 149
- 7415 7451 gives 144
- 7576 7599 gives 145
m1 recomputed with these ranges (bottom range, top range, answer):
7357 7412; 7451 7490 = 1.07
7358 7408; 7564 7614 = 1.04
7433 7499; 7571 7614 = 0.98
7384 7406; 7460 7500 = 1.05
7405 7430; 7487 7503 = 1.02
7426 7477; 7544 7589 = 1.02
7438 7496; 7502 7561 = 1.01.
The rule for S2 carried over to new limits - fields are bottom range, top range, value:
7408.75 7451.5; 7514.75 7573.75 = 1.05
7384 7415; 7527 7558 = 1.07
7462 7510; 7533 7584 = 1.02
